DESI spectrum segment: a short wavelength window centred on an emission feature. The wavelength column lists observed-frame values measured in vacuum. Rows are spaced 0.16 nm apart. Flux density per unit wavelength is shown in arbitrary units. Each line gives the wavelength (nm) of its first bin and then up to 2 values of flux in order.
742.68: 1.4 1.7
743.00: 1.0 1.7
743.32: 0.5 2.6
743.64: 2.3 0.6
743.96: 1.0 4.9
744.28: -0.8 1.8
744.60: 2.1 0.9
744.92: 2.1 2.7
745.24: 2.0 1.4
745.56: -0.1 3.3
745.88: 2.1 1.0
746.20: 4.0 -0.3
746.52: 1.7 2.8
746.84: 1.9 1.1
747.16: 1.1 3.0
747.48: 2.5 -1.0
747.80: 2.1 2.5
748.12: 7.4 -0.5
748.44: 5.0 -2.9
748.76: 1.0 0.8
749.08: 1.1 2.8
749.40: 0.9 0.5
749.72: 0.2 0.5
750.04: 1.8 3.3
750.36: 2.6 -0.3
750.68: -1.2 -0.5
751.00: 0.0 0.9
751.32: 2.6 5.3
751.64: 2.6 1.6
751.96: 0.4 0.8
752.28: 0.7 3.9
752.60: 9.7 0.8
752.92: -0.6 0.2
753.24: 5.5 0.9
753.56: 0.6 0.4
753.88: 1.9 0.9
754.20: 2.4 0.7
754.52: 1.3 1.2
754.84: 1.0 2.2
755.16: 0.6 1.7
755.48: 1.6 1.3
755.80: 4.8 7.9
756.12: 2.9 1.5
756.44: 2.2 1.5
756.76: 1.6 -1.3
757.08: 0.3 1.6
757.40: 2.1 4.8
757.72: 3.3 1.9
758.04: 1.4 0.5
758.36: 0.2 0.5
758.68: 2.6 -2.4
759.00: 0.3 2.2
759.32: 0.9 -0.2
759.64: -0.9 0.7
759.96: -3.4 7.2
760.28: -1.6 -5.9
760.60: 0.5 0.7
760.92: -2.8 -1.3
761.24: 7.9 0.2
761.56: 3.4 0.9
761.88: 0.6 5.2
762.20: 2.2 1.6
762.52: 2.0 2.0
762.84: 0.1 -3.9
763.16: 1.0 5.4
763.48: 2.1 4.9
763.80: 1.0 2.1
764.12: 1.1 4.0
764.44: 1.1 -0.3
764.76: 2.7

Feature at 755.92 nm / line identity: [S II]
